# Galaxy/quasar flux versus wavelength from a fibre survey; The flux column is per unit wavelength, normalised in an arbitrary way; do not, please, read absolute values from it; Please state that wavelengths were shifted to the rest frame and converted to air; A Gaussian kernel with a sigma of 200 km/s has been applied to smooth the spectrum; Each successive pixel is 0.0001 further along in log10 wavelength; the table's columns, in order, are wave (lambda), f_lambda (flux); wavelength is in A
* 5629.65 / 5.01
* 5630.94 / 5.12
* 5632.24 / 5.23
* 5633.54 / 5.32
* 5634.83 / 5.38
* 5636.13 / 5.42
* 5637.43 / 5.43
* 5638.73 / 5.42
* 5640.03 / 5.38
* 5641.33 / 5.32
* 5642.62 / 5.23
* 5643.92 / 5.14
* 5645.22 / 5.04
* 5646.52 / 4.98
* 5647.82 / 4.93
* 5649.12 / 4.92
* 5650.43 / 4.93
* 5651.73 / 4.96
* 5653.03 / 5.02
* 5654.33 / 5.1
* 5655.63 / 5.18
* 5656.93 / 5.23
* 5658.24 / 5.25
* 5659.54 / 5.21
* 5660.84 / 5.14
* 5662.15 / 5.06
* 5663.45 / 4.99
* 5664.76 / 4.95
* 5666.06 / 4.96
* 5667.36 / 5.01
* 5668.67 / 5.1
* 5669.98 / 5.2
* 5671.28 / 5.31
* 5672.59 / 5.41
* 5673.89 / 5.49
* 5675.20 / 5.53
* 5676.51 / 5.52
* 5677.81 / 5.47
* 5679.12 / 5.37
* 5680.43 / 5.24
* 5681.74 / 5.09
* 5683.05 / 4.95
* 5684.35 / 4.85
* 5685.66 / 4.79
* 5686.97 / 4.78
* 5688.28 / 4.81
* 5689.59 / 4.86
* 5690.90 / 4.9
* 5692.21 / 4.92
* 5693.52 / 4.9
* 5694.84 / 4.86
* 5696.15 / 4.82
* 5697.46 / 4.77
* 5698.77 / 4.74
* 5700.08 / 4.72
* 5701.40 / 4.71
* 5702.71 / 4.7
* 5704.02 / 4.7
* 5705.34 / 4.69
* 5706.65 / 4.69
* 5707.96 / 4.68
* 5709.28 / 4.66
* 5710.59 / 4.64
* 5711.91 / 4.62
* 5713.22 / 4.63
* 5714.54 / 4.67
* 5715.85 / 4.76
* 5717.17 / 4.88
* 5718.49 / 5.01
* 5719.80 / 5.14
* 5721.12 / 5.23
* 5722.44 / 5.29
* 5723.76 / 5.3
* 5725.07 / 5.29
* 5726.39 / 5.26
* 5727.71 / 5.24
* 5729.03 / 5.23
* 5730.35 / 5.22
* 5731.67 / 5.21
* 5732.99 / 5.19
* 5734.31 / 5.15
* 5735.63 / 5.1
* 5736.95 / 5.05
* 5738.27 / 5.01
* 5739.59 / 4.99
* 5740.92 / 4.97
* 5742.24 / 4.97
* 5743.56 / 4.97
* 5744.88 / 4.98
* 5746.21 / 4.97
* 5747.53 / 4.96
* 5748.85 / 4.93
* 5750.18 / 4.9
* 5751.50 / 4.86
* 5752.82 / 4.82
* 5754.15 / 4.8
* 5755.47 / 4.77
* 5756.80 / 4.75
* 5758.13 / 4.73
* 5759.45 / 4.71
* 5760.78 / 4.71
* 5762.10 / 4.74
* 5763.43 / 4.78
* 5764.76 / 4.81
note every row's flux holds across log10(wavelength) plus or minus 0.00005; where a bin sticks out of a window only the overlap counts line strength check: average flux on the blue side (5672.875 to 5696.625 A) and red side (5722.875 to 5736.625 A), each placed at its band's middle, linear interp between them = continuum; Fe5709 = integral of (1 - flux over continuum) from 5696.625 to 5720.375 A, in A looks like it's 1.9 A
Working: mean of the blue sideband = 5.07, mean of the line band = 4.75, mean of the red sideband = 5.22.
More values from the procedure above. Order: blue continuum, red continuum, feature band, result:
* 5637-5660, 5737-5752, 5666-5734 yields 0.6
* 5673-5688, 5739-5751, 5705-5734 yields 0.4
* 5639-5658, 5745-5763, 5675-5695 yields -0.1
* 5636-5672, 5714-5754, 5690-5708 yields 1.1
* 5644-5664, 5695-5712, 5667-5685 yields -1.3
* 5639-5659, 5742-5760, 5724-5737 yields -0.8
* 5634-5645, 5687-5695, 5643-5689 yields -0.2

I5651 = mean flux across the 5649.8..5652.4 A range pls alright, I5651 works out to 4.95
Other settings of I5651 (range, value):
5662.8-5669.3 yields 5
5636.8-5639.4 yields 5.42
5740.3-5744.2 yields 4.98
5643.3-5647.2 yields 5.05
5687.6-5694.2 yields 4.87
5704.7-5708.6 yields 4.7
